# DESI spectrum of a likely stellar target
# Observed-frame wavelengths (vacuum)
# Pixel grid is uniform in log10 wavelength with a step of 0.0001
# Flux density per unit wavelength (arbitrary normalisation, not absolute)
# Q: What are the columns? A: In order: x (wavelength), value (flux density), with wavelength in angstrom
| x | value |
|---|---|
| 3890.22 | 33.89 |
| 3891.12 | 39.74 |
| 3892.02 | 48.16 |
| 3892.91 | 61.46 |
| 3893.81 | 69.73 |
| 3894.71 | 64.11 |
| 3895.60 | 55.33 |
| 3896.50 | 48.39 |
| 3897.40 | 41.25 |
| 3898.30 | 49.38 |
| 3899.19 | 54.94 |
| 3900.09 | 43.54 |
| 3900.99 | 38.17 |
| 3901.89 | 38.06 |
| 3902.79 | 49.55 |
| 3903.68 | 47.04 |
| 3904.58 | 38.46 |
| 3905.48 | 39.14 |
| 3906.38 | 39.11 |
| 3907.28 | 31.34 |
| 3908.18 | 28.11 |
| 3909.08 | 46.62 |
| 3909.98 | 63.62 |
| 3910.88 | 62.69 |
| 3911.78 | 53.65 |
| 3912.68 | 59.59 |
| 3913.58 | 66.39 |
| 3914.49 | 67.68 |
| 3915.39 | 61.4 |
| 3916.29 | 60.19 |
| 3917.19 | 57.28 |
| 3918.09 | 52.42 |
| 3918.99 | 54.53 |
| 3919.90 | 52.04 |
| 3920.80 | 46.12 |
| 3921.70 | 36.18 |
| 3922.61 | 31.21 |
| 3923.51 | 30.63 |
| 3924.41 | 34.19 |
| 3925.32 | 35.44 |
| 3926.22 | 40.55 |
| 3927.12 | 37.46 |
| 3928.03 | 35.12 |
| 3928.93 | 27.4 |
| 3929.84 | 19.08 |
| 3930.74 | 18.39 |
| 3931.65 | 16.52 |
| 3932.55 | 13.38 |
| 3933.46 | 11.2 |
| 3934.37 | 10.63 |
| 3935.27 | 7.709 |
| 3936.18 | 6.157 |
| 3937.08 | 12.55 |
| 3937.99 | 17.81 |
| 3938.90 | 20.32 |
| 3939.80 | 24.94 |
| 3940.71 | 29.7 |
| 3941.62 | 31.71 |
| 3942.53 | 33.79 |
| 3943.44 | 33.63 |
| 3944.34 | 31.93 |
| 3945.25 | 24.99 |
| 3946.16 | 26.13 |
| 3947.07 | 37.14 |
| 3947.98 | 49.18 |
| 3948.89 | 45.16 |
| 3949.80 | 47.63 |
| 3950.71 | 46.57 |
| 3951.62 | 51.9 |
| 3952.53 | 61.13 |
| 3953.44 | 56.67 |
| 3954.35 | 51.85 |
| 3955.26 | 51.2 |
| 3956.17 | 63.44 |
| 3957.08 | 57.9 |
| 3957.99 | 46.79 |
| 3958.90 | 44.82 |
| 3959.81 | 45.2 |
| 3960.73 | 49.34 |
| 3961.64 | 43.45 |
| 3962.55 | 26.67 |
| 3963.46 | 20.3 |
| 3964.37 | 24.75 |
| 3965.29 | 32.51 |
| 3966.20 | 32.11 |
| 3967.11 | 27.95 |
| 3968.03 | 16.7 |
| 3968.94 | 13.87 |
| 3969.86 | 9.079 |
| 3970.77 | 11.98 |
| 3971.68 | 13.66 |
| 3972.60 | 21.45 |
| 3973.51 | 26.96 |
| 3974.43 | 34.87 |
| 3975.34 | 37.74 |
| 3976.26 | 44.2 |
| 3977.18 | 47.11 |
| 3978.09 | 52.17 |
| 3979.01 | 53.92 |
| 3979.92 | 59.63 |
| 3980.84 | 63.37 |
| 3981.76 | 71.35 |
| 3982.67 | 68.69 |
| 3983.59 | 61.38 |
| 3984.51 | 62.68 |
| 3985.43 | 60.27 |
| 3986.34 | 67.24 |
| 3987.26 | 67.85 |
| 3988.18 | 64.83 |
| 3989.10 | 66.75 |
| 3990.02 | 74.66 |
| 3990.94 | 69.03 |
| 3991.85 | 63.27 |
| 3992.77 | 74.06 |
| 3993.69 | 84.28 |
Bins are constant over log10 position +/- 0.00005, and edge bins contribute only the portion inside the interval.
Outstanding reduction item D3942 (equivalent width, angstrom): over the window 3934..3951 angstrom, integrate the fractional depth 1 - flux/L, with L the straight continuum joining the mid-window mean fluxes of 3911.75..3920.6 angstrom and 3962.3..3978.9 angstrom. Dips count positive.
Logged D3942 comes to 5.7 angstrom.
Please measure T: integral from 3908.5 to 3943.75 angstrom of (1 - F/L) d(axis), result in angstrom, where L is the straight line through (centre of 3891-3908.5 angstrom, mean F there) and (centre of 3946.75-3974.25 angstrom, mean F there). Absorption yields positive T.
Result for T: 5.6 angstrom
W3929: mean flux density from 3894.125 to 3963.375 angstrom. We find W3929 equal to 40.5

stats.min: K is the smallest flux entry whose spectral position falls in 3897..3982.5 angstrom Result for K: 6.157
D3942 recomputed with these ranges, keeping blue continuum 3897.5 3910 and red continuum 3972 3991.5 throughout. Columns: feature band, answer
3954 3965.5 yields 1.96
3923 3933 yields 3.98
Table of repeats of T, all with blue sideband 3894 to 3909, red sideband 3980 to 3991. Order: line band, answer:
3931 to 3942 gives 7.6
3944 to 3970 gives 8.4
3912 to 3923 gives -1.2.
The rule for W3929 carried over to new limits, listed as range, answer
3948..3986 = 43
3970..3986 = 46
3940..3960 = 43.8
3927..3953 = 28.5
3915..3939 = 31.4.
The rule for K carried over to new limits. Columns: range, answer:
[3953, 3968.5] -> 16.7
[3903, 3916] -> 28.11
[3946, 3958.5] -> 26.13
